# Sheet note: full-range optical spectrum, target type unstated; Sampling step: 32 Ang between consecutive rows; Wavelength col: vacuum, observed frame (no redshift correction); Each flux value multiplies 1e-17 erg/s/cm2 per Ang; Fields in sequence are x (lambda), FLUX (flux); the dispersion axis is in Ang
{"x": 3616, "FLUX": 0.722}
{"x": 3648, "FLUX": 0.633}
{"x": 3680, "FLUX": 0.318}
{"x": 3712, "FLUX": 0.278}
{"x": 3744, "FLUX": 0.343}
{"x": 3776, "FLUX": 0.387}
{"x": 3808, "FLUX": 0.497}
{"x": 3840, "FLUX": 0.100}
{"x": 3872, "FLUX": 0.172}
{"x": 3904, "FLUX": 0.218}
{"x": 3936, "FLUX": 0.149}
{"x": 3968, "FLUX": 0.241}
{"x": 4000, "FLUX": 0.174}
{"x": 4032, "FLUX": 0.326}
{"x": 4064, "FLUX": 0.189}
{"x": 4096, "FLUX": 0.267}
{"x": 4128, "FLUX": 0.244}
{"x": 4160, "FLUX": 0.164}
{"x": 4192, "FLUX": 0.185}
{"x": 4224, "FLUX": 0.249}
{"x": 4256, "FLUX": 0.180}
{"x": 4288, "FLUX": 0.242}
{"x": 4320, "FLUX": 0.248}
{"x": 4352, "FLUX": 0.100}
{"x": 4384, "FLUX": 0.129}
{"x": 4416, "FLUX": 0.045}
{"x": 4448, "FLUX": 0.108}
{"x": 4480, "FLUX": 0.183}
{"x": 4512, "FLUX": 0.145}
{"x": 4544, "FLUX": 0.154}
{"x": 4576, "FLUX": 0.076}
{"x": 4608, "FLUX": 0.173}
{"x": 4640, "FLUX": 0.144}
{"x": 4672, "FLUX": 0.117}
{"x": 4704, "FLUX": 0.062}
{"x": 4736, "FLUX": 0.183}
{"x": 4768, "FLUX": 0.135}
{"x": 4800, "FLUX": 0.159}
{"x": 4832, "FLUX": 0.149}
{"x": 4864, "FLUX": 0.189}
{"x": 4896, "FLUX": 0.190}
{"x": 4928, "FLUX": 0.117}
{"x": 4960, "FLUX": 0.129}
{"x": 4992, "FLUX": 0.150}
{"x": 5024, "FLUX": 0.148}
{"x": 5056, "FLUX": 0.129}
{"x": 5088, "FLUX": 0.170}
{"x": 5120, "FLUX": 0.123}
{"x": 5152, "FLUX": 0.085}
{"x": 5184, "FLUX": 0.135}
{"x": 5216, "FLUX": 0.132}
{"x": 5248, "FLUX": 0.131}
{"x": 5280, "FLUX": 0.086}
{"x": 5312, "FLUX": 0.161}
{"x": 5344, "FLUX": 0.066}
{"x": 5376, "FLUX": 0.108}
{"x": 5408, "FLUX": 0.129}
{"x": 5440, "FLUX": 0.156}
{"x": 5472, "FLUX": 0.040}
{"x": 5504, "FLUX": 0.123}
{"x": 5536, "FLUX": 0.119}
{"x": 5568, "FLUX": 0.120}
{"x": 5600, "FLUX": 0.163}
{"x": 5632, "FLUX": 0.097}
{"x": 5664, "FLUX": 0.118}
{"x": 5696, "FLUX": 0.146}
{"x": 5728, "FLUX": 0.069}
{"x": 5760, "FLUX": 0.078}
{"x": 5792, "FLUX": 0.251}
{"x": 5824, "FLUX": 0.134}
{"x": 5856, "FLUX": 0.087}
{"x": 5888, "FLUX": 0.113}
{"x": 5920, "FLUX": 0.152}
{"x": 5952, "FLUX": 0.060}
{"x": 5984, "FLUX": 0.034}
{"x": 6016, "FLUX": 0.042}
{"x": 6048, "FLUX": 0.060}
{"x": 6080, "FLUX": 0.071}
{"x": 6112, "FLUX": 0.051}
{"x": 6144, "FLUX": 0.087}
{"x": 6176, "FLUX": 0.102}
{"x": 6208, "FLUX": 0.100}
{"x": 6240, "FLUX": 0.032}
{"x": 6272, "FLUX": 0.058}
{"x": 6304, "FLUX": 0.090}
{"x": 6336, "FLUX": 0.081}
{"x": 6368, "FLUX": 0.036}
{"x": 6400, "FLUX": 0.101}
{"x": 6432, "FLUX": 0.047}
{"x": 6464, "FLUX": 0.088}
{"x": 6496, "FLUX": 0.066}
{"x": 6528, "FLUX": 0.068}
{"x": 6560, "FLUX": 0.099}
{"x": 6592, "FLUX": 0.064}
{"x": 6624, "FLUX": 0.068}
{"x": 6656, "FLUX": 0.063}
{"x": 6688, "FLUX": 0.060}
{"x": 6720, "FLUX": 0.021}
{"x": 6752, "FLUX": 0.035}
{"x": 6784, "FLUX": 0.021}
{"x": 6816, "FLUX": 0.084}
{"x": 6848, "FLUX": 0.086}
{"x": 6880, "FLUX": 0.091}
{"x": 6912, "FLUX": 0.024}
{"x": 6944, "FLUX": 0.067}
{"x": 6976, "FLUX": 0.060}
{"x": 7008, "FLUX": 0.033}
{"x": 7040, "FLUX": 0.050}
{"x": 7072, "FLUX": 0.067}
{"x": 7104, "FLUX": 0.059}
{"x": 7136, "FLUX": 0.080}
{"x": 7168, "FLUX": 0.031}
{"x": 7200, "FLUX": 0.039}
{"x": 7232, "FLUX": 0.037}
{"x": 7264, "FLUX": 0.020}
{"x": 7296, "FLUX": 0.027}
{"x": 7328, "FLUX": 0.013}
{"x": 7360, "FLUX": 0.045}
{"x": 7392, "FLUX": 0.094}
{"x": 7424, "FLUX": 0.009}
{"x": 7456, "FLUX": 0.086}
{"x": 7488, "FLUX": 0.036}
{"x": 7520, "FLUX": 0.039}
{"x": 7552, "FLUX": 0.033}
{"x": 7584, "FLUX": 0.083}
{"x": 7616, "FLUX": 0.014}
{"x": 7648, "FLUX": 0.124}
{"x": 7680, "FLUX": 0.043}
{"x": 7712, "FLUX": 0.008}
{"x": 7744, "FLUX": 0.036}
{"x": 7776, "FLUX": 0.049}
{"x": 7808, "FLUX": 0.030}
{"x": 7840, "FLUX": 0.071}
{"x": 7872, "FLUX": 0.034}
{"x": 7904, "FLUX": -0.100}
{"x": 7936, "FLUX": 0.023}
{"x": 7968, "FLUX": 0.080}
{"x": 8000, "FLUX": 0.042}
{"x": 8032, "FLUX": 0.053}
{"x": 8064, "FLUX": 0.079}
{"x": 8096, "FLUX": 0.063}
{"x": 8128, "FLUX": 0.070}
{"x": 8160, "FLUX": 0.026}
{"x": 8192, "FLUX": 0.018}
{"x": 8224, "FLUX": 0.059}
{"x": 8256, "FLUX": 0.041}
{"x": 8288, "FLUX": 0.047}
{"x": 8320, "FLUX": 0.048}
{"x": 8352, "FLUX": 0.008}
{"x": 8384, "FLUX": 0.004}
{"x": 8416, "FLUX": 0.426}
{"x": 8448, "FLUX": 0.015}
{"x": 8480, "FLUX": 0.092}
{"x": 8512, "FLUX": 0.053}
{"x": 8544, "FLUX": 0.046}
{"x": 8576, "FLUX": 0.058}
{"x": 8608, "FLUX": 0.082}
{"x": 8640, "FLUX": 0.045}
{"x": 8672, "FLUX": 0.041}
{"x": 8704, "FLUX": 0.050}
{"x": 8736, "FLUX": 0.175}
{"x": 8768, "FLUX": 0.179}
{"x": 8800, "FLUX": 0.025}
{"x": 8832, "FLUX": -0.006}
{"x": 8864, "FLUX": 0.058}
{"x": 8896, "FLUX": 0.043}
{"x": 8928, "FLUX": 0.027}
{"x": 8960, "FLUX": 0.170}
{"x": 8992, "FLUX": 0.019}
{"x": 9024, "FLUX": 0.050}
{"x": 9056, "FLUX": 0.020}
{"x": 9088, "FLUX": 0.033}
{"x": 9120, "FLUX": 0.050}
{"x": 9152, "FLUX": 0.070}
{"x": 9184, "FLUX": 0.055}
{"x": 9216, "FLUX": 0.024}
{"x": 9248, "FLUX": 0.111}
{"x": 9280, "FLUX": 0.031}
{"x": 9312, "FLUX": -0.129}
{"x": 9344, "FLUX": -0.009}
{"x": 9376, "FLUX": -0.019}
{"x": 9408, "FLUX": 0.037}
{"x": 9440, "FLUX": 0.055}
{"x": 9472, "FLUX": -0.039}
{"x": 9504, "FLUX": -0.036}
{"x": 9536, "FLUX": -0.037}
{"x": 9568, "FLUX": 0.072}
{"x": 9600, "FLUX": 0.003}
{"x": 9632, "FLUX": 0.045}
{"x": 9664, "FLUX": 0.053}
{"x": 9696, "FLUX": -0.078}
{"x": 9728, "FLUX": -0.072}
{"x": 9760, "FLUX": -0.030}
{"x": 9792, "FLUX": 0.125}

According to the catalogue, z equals 1.256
